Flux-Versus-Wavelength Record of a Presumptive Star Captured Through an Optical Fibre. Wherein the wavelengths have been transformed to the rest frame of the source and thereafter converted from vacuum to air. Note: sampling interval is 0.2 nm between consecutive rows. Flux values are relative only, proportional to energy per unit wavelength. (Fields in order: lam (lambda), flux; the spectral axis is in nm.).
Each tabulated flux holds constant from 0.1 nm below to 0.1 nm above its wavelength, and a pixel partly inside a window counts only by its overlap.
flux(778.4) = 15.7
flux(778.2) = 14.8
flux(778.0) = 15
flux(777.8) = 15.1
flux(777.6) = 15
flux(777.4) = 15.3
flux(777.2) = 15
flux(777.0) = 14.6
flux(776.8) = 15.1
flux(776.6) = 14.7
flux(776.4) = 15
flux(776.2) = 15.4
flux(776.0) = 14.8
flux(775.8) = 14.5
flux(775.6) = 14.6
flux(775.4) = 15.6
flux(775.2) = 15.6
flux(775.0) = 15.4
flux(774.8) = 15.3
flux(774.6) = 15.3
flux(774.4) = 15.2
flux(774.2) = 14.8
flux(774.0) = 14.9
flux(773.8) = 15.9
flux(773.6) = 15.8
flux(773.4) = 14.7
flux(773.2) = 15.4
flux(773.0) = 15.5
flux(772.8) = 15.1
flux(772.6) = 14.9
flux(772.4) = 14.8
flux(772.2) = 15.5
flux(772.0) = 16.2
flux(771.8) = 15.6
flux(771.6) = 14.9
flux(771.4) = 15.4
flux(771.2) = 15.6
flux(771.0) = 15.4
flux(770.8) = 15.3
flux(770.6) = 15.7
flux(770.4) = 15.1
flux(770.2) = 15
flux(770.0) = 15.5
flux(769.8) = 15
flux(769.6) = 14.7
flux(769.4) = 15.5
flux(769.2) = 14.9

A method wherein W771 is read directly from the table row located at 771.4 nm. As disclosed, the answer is 15.4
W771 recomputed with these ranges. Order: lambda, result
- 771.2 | 15.6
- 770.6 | 15.7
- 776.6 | 14.7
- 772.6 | 14.9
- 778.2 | 14.8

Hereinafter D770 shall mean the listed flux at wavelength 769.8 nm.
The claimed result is 15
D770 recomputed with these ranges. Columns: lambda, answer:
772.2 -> 15.5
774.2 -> 14.8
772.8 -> 15.1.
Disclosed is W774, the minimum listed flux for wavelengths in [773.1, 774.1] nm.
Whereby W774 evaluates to 14.7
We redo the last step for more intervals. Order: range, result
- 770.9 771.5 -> 15.4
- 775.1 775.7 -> 14.6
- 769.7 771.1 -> 15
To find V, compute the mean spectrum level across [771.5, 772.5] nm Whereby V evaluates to 15.4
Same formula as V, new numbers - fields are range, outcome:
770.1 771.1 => 15.3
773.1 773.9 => 15.5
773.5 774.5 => 15.3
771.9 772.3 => 15.9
